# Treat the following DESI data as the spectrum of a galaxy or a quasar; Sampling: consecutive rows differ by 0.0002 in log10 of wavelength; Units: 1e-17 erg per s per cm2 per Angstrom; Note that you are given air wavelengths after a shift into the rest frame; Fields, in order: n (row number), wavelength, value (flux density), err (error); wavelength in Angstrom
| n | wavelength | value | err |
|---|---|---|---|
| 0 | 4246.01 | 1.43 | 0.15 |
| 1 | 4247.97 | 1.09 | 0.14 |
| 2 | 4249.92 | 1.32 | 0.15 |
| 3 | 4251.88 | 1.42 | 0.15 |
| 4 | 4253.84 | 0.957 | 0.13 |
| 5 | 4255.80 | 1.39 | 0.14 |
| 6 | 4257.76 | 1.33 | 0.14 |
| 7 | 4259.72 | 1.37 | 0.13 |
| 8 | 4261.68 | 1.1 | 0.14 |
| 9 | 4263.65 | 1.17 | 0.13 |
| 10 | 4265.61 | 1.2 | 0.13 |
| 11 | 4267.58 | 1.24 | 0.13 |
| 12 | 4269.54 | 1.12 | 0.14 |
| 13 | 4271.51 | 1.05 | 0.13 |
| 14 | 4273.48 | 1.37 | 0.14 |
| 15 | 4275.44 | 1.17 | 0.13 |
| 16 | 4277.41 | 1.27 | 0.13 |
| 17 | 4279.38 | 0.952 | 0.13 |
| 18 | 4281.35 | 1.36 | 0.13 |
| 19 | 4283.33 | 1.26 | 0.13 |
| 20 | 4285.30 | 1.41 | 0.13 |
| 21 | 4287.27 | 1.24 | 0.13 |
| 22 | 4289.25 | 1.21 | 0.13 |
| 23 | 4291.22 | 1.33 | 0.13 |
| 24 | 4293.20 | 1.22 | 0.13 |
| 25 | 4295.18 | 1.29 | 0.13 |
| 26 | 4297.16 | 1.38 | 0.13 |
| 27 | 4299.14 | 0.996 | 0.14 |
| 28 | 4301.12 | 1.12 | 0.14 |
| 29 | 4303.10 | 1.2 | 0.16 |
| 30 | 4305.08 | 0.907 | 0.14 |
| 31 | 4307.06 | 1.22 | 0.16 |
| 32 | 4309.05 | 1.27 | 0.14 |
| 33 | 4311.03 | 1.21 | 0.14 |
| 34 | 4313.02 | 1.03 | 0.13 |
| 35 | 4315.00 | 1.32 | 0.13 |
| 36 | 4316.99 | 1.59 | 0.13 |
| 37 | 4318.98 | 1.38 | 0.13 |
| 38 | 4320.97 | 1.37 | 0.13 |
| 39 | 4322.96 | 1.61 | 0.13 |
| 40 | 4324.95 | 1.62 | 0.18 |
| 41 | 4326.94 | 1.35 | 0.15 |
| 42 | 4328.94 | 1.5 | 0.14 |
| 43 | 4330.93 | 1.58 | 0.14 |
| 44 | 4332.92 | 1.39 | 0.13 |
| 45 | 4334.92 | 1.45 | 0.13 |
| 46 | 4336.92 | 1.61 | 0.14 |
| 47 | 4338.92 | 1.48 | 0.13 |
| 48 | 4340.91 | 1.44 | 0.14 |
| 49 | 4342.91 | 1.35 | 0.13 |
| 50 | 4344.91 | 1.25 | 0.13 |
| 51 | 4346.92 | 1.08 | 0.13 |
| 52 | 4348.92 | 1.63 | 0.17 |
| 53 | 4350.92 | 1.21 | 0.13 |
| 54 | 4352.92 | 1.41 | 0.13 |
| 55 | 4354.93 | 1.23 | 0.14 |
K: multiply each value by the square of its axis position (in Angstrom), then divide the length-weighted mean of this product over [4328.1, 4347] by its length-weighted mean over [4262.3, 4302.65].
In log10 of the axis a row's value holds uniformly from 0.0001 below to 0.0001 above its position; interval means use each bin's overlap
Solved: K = 1.20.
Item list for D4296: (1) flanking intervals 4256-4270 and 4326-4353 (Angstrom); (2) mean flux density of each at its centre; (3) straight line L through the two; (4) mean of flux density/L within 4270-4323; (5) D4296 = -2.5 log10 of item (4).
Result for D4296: 0.06 mag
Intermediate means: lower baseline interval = 1.23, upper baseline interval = 1.41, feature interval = 1.24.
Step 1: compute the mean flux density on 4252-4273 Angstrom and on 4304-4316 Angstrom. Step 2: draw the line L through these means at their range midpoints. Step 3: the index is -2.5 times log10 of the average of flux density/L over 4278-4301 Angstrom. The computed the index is -0.05 mag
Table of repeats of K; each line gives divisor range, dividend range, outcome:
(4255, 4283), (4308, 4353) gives 1.18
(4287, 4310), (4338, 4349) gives 1.15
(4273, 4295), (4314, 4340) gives 1.21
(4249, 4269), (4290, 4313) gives 0.97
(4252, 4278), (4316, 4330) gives 1.26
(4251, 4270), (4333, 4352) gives 1.17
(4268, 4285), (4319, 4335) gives 1.26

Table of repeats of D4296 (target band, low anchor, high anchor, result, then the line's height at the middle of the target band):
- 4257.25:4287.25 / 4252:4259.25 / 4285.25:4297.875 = 0.04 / 1.27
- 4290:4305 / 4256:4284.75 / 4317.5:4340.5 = 0.12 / 1.34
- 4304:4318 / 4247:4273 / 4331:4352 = 0.09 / 1.33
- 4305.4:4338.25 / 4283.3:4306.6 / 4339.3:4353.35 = -0.09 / 1.28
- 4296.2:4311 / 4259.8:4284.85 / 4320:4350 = 0.14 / 1.32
